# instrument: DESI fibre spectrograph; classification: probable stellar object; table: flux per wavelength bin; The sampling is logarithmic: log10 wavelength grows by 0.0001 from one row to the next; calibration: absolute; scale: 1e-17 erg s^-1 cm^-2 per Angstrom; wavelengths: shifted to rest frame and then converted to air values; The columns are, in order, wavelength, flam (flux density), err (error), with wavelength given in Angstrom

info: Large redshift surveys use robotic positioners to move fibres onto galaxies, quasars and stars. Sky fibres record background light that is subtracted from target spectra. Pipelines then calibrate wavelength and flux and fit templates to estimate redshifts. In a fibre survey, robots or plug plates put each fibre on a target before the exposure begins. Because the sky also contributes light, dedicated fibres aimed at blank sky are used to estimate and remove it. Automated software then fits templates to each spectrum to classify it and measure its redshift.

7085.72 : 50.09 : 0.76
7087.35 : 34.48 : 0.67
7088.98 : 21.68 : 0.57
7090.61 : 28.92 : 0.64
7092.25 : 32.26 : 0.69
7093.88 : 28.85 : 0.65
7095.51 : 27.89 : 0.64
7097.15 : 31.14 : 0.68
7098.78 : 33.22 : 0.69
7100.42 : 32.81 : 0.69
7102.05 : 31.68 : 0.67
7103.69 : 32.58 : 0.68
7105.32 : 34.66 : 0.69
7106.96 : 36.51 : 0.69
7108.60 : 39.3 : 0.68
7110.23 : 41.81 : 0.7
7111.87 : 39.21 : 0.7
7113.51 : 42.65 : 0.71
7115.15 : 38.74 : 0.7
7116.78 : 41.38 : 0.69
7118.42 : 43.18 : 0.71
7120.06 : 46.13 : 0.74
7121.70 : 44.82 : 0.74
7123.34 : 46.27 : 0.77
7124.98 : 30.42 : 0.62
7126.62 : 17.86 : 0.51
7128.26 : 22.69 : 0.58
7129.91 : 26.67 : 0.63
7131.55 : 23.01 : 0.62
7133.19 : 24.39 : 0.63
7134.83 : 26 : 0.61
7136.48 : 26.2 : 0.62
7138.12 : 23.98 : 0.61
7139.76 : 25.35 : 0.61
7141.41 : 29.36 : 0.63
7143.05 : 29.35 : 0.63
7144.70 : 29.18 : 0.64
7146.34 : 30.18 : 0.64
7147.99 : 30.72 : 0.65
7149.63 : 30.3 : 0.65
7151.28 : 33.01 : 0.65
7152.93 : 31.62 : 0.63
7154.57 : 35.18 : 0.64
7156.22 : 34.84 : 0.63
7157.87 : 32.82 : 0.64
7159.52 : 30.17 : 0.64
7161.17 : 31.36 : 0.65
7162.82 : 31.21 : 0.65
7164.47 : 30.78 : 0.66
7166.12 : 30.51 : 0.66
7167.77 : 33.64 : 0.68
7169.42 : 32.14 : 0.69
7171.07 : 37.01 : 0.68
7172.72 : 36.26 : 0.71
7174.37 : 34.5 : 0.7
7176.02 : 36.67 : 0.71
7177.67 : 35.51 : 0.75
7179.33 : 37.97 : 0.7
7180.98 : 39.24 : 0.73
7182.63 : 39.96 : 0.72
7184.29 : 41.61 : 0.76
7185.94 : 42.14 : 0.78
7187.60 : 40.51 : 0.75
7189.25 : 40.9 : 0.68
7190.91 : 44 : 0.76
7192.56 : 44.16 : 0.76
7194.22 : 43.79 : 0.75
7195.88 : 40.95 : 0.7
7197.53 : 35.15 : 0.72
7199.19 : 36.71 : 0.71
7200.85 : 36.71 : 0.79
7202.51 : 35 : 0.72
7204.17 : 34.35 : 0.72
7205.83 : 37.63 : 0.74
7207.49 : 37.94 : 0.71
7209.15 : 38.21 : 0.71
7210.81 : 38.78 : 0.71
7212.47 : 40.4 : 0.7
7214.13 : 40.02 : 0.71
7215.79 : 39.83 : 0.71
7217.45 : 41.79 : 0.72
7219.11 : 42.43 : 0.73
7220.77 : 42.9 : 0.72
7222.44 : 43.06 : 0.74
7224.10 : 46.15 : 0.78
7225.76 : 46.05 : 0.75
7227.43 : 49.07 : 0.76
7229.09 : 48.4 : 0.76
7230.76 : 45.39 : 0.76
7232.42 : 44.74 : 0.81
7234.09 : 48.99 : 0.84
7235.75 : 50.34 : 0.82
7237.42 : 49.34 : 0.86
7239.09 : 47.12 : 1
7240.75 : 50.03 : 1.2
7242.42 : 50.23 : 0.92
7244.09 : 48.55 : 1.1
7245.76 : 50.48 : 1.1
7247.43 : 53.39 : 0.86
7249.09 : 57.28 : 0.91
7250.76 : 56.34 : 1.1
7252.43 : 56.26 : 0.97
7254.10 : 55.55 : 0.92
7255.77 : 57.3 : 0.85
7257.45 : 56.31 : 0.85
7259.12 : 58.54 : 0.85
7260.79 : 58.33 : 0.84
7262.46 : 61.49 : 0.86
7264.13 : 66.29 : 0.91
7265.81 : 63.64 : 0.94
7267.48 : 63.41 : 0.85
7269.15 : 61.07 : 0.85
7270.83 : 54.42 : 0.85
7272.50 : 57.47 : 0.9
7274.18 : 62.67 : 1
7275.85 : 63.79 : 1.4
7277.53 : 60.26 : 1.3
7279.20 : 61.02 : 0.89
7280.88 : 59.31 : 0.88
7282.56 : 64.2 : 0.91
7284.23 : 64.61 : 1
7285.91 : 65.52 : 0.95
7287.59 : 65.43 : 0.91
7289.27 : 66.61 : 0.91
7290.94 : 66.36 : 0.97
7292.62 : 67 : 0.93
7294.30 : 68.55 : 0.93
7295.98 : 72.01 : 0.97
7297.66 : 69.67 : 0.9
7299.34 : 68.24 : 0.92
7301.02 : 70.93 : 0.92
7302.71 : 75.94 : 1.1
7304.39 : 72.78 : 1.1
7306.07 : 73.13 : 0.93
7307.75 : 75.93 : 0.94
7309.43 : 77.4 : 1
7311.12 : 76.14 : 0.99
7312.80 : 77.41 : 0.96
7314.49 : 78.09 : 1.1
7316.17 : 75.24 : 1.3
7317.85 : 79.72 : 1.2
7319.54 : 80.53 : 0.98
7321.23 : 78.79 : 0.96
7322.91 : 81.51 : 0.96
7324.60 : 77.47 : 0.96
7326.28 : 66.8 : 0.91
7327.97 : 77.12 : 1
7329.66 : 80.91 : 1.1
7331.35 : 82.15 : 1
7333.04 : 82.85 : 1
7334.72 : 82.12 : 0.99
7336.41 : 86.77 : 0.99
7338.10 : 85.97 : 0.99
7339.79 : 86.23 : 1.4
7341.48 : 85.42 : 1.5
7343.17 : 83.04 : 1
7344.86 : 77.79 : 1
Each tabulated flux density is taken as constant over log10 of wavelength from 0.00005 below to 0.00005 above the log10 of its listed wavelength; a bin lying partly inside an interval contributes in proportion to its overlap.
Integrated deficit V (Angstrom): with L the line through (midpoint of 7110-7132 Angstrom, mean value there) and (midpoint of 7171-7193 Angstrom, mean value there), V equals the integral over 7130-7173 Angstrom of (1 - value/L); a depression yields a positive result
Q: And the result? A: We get 8.6 Angstrom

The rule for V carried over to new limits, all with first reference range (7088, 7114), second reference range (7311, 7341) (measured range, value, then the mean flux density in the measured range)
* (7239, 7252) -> 2.3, 52.1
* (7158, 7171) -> 4.1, 31.8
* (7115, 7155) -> 8.7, 31.3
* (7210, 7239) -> 7.1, 44.6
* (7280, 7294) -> 1.3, 65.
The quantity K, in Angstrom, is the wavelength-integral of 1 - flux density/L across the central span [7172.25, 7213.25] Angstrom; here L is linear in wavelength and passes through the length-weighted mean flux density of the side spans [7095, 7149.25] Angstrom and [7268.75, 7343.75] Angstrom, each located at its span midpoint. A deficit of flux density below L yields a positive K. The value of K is 7.8 Angstrom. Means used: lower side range 32.7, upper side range 72.7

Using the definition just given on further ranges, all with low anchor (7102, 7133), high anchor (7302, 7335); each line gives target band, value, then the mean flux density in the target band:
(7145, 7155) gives 2.6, 31.6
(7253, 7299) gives 4.1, 62.7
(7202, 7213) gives 3.4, 37.5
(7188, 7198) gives 1.9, 41.7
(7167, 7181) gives 3.5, 35.7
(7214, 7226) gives 3.0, 42.8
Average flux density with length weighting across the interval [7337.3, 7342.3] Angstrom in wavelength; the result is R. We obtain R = 85.9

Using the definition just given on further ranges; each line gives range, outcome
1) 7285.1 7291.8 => 66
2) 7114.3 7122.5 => 42.9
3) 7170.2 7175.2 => 35.9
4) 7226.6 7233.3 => 46.9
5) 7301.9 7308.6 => 74.5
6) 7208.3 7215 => 39.4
